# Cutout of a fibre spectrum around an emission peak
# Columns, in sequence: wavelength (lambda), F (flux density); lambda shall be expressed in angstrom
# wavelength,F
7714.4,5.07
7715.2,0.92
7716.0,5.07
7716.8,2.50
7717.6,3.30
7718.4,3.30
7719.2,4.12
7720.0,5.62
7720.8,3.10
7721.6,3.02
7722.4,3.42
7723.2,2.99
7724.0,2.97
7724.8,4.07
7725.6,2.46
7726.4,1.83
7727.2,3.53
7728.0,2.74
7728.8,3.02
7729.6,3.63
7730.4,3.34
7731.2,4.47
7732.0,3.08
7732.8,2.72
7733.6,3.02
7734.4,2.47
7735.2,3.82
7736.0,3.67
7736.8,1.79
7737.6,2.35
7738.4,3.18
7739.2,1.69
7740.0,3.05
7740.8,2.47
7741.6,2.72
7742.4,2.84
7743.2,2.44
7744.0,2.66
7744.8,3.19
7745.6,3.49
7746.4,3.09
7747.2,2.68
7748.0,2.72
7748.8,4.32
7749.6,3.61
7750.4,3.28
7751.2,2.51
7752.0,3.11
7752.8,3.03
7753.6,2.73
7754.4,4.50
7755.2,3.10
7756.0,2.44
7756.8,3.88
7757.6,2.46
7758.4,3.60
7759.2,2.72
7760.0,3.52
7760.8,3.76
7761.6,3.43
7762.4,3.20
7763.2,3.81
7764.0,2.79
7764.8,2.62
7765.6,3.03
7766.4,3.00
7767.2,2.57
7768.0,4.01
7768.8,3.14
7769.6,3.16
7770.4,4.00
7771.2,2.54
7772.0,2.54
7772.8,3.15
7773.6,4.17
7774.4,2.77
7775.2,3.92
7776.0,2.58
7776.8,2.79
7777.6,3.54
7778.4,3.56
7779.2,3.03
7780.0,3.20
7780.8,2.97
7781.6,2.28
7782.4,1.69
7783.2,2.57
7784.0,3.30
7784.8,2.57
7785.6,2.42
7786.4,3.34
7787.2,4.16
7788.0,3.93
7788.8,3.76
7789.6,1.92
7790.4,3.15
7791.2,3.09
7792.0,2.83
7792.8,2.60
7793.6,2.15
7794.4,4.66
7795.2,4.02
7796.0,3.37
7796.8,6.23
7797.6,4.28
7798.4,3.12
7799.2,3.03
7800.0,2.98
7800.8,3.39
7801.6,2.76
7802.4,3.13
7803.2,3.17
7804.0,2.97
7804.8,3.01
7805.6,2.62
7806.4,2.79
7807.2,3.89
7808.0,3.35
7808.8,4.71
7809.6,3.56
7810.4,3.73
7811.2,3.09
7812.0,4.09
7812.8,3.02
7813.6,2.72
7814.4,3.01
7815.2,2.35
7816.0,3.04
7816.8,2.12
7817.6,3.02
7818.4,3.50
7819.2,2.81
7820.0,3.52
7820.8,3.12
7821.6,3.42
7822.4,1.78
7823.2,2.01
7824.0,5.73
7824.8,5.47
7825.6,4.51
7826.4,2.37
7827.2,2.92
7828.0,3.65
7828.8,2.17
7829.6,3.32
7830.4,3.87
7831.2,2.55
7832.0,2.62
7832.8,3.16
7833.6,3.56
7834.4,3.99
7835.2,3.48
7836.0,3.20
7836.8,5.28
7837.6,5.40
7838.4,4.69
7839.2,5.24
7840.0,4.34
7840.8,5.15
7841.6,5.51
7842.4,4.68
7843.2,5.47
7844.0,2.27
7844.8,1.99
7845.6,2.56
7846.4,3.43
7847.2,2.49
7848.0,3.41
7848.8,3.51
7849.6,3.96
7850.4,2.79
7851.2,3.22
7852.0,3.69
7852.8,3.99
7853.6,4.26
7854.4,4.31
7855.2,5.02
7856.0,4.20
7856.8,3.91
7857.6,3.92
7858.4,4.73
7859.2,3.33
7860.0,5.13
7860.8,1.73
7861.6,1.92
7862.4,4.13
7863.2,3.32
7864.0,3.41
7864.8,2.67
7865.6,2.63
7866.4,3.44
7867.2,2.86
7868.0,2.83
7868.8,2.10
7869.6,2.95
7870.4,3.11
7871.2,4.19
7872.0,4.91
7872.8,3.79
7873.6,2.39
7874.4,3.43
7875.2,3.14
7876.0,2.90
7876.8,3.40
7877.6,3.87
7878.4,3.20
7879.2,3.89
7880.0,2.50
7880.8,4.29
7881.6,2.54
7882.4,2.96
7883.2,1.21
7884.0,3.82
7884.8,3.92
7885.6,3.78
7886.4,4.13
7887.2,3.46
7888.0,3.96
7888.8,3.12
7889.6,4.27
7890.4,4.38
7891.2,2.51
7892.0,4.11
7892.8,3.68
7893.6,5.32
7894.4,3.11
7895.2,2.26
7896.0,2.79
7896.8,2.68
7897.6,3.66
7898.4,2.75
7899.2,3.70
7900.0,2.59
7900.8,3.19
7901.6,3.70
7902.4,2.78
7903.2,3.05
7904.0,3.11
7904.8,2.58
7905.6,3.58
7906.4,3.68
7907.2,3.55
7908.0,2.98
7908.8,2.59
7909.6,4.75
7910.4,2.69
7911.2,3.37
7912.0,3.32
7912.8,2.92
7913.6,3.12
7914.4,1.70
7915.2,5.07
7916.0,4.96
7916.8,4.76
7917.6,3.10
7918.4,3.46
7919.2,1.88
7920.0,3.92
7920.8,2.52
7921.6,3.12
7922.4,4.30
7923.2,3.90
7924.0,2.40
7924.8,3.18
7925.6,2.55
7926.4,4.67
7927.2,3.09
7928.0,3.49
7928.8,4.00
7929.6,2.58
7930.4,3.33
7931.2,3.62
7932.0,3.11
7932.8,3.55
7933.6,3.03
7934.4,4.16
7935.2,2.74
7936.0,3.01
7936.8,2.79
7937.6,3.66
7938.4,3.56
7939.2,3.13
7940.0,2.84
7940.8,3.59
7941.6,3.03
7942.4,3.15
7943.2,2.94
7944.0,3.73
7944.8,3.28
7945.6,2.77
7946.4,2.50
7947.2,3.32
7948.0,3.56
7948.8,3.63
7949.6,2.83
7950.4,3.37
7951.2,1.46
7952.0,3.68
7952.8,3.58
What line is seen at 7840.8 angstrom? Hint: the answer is [S II] 6716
